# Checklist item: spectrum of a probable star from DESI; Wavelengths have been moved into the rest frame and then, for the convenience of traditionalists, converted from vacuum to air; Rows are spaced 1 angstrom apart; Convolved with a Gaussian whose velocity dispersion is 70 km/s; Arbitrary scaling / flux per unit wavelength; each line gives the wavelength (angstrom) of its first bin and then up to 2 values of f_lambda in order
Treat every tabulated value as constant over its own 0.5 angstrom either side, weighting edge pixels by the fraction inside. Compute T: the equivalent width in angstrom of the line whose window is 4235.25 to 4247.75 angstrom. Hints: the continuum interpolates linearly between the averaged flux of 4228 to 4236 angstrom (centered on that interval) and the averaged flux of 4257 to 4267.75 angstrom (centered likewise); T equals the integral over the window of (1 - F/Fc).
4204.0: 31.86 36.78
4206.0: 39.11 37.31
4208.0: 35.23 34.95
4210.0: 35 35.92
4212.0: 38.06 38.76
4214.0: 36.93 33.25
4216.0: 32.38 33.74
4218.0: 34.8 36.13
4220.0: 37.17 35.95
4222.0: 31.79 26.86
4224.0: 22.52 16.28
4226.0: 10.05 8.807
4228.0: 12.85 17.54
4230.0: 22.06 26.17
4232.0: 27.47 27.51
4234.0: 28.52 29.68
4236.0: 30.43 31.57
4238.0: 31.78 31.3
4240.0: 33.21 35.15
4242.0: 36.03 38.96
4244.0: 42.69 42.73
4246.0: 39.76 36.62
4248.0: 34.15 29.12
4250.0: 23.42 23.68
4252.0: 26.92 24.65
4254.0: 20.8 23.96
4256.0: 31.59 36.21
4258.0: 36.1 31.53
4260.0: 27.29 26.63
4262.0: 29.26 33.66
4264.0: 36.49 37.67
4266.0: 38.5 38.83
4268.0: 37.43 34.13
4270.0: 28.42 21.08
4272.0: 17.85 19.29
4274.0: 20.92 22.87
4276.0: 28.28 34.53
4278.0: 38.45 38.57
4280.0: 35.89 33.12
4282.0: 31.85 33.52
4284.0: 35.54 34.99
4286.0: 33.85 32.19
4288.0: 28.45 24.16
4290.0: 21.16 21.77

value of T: -3.5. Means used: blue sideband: 25.1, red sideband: 33.8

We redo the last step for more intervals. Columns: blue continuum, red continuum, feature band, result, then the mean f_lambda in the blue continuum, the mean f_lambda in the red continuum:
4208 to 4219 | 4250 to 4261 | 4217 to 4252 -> 2.5 angstrom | 35.4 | 28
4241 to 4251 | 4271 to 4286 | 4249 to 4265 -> 2.1 angstrom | 35.3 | 30.2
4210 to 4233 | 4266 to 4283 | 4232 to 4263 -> -2.2 angstrom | 28.1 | 30.4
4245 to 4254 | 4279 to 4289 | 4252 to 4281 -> 1.1 angstrom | 30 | 33.1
